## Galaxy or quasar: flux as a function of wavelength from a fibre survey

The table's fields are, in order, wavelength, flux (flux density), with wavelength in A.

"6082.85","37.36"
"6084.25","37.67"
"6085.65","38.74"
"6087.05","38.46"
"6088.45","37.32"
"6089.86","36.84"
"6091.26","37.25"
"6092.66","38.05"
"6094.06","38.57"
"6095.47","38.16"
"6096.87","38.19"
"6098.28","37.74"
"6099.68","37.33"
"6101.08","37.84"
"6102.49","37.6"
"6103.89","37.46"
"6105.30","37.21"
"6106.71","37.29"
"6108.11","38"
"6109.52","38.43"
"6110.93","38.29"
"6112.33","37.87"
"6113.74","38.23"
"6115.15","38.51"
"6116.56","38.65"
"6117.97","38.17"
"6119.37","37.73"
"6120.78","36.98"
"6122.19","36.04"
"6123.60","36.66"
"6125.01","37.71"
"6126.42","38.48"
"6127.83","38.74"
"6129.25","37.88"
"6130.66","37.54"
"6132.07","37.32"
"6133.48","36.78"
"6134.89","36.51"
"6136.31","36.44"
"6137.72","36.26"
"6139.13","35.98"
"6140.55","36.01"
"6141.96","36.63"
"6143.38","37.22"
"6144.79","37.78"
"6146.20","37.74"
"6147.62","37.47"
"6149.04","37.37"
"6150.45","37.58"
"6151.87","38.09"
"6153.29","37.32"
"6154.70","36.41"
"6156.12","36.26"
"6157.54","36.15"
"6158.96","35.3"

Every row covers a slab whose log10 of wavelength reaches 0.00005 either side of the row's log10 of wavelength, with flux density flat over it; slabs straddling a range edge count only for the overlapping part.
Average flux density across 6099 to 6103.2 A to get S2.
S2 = 37.6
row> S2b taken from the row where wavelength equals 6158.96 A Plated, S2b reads 35.3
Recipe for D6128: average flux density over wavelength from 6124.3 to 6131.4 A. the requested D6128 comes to 38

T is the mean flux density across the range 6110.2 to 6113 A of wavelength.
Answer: 38.1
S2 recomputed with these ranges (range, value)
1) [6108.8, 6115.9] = 38.2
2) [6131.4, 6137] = 36.7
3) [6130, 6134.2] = 37.3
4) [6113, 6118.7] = 38.4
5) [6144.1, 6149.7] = 37.6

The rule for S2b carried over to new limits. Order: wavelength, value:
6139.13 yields 35.98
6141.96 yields 36.63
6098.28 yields 37.74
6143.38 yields 37.22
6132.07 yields 37.32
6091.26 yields 37.25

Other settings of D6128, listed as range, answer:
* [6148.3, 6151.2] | 37.5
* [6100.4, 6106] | 37.5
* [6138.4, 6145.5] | 36.8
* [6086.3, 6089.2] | 37.8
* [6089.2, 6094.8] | 37.7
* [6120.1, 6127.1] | 37.2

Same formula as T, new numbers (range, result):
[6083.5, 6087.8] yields 38.3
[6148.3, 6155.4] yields 37.4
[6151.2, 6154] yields 37.7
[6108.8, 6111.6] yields 38.3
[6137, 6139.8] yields 36.2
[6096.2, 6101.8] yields 37.8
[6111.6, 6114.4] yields 38.1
